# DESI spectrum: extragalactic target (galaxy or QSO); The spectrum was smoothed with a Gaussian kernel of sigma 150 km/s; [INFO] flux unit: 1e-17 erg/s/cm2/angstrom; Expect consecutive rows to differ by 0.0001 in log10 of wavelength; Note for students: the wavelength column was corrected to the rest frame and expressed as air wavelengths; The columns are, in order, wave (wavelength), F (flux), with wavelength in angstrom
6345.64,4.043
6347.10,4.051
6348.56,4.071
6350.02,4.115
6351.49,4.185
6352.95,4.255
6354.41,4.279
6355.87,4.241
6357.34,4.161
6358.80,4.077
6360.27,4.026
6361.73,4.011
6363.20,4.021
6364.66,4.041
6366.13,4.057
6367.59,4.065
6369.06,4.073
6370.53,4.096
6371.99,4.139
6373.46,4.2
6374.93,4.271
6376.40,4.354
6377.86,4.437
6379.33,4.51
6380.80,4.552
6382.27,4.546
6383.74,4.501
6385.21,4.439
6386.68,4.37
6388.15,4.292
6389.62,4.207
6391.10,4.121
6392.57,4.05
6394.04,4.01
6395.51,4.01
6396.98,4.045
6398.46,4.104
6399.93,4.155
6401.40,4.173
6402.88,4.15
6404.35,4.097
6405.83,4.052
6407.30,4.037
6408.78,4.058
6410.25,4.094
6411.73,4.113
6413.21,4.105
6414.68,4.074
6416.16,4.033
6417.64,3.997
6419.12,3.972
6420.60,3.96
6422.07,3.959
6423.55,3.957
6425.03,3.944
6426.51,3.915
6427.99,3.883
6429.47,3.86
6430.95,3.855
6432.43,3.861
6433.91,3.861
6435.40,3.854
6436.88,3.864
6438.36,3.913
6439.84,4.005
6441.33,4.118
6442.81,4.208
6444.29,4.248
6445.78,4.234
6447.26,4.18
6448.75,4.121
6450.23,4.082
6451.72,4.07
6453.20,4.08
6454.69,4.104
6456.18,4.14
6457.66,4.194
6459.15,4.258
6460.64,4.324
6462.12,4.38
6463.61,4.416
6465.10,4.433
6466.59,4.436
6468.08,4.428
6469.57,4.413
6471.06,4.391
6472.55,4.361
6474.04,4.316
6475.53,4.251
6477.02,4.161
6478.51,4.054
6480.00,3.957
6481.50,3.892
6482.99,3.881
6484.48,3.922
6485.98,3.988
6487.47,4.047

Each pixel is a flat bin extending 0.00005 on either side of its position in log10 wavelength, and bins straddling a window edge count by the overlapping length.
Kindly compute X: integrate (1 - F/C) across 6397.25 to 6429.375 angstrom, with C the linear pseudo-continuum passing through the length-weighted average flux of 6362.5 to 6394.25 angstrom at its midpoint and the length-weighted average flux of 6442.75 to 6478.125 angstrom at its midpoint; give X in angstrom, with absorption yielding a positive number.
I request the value 1.6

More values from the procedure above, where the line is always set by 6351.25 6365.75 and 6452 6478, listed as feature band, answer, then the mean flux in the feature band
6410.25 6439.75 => 1.9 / 3.95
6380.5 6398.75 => -0.3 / 4.24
